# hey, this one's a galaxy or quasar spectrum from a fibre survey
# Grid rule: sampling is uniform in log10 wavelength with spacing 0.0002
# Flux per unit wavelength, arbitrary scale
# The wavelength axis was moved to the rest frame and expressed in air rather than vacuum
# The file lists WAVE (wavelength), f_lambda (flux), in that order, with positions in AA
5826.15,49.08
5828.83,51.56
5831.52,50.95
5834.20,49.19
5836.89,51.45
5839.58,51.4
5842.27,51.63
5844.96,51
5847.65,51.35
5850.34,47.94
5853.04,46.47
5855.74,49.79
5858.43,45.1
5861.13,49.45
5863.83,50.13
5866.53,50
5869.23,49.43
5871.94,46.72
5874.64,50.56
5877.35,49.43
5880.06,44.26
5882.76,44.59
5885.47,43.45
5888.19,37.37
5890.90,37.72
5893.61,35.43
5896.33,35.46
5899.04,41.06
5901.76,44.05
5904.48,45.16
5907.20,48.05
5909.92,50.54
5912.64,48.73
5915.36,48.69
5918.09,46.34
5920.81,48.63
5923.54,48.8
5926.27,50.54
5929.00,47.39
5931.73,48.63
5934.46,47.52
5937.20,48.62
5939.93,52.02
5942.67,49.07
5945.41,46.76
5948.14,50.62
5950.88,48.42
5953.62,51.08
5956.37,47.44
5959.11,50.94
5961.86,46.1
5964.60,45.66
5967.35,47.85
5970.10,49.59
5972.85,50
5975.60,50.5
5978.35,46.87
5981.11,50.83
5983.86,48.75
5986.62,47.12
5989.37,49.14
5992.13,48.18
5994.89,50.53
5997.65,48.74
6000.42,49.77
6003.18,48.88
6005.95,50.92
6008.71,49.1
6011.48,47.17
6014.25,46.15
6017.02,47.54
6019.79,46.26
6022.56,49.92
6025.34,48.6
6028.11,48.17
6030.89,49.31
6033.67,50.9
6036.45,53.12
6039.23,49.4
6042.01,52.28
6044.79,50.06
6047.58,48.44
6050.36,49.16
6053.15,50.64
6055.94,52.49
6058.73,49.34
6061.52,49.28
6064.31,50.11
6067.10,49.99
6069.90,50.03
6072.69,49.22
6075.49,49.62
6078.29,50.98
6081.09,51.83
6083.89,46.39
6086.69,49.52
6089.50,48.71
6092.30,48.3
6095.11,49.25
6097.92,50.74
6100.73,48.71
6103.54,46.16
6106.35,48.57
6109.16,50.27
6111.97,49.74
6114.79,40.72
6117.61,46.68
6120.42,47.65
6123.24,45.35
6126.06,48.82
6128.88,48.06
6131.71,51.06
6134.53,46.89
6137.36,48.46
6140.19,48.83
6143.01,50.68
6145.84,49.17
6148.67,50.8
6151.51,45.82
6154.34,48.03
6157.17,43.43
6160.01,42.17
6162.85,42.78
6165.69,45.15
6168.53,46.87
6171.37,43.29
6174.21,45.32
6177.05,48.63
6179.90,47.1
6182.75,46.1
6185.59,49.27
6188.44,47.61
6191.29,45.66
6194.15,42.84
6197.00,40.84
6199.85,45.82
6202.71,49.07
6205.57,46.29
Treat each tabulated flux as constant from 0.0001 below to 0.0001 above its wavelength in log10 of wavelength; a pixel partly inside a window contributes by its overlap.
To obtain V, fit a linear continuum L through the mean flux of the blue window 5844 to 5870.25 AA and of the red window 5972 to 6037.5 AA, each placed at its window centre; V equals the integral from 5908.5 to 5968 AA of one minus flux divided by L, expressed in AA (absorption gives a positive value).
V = 0.4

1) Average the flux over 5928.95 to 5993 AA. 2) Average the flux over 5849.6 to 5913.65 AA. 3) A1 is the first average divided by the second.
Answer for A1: 1.07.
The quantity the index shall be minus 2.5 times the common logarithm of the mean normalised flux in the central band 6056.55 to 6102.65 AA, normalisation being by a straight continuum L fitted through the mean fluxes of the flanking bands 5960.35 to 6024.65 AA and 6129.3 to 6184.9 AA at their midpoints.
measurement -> -0.04 mag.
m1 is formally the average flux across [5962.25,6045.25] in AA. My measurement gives 49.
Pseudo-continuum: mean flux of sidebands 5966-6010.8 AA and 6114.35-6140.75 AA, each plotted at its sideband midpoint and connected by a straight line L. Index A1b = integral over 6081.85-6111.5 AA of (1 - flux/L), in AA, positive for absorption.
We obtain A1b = -0.6 AA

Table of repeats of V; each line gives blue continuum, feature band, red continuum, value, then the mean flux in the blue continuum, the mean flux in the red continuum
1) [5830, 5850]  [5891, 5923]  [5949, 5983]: 3.3 AA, 50.9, 48.8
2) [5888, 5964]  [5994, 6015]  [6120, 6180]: -1.0 AA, 46.6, 47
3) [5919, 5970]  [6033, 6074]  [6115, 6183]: -2.2 AA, 48.7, 46.9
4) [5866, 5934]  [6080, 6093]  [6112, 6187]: -0.7 AA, 45.6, 46.9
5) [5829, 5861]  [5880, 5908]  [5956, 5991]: 4.6 AA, 49.7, 48.6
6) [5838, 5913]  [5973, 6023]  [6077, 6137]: -1.4 AA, 46.3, 48.3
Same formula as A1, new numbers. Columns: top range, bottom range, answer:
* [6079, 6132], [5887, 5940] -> 1.06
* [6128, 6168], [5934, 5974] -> 0.97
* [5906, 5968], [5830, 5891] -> 1.01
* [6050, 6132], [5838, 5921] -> 1.05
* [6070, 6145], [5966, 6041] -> 0.99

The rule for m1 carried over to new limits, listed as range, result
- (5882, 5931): 44.6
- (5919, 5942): 49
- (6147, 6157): 47.7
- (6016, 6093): 49.7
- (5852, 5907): 44.8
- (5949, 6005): 48.8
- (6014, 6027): 47.9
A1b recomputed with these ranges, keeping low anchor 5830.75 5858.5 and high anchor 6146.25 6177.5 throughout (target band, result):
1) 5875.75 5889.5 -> 1.5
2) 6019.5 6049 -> -1.5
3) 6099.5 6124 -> -0.4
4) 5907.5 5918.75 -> 0.1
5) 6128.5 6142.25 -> -0.8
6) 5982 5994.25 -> -0.1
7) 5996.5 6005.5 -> -0.3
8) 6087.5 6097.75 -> -0.5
